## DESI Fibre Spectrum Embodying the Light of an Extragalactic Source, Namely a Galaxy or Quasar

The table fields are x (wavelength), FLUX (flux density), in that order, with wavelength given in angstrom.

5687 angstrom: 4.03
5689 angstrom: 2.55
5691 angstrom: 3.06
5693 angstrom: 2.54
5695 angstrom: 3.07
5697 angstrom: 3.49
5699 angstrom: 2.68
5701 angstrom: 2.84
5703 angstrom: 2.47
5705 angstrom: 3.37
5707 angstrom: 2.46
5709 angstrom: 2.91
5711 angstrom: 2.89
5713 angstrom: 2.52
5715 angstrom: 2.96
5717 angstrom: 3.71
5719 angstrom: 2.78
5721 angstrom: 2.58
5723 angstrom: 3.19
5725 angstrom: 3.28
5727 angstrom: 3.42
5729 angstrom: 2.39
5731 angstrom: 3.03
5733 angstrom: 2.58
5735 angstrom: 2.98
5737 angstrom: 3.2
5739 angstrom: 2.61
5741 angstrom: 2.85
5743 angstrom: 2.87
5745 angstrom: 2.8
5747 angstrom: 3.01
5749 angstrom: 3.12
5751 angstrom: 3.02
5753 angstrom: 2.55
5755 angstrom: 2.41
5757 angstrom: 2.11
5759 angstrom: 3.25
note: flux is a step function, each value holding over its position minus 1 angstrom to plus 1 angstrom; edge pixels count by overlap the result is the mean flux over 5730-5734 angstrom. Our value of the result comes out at 2.8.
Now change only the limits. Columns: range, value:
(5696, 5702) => 3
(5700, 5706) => 2.89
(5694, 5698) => 3.28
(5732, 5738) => 2.92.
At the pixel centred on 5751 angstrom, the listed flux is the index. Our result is 3.02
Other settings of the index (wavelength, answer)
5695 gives 3.07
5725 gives 3.28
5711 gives 2.89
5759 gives 3.25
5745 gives 2.8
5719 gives 2.78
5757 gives 2.11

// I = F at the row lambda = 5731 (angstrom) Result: 3.03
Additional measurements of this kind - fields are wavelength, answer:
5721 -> 2.58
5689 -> 2.55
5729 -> 2.39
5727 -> 3.42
